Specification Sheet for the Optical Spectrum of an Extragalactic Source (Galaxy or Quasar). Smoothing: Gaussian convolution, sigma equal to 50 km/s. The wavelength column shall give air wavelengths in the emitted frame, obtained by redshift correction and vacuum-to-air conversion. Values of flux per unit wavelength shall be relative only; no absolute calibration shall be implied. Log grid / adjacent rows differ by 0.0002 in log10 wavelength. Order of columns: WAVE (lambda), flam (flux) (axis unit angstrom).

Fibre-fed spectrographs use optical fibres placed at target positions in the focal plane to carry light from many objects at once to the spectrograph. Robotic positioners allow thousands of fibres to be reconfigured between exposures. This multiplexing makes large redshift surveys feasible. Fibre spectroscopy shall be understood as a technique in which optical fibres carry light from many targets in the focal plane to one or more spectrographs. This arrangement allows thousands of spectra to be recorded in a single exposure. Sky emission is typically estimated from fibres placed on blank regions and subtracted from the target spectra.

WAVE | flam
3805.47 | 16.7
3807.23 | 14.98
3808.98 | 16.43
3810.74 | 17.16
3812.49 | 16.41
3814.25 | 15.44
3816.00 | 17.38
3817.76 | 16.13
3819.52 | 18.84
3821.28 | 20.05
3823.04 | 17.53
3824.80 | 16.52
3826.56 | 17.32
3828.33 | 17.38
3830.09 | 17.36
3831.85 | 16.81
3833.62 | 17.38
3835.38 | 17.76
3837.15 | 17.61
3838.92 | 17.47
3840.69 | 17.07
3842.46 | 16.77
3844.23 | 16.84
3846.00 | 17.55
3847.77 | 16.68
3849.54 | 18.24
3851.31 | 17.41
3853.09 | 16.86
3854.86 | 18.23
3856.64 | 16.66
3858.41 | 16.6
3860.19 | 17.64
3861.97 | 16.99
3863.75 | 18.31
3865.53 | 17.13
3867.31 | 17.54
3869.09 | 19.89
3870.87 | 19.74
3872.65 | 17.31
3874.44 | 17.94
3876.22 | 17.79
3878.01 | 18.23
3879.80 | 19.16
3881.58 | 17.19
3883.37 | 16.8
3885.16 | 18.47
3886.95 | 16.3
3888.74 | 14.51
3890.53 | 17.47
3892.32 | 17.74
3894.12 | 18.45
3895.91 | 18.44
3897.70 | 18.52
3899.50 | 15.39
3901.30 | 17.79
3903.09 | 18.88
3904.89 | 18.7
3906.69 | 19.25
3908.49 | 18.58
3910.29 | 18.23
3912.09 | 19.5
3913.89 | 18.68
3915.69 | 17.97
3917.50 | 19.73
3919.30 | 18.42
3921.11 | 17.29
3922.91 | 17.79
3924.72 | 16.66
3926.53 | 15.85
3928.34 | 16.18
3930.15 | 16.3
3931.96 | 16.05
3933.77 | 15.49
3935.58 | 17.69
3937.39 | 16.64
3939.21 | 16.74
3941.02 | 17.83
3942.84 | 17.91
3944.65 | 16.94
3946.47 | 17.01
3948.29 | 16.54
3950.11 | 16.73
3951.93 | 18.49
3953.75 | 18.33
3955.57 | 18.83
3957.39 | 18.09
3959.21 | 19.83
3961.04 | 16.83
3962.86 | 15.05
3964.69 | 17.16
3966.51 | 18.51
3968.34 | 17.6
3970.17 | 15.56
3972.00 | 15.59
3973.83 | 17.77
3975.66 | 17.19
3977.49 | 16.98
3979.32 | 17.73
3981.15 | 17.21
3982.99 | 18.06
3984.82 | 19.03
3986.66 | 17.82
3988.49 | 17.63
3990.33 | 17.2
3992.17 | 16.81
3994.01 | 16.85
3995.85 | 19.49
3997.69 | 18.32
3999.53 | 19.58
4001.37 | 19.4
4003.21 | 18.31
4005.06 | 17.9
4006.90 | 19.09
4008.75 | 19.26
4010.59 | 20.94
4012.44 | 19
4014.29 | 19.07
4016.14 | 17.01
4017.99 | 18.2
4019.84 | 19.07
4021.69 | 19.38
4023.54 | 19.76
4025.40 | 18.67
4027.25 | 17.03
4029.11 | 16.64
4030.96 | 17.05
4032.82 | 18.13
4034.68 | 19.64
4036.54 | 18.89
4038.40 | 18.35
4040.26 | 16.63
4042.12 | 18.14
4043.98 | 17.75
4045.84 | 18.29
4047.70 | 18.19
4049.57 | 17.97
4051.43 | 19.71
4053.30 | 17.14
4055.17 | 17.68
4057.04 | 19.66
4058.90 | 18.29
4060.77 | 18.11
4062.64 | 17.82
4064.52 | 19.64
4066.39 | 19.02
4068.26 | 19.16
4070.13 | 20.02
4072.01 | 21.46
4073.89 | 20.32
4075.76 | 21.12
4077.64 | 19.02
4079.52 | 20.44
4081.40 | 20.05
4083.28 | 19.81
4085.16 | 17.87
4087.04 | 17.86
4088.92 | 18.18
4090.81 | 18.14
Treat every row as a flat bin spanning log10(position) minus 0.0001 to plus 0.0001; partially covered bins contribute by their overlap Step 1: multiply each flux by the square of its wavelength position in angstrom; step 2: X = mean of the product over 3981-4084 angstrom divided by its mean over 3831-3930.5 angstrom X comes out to 1.14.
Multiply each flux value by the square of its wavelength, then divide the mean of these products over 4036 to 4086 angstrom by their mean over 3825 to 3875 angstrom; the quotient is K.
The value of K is 1.20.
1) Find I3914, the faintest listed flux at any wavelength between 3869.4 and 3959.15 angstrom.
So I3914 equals 14.51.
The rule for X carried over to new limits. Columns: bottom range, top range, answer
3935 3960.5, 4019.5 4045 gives 1.07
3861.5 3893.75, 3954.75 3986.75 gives 1.03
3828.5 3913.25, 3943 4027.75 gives 1.08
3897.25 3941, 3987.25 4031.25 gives 1.10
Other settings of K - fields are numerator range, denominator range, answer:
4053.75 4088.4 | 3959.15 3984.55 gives 1.18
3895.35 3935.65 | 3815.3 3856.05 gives 1.06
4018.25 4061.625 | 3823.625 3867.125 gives 1.17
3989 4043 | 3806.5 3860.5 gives 1.18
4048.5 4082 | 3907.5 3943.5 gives 1.18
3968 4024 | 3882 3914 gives 1.07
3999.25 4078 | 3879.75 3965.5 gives 1.13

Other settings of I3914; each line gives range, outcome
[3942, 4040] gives 15.05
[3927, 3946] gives 15.49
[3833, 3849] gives 16.68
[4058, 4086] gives 17.82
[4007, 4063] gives 16.63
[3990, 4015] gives 16.81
